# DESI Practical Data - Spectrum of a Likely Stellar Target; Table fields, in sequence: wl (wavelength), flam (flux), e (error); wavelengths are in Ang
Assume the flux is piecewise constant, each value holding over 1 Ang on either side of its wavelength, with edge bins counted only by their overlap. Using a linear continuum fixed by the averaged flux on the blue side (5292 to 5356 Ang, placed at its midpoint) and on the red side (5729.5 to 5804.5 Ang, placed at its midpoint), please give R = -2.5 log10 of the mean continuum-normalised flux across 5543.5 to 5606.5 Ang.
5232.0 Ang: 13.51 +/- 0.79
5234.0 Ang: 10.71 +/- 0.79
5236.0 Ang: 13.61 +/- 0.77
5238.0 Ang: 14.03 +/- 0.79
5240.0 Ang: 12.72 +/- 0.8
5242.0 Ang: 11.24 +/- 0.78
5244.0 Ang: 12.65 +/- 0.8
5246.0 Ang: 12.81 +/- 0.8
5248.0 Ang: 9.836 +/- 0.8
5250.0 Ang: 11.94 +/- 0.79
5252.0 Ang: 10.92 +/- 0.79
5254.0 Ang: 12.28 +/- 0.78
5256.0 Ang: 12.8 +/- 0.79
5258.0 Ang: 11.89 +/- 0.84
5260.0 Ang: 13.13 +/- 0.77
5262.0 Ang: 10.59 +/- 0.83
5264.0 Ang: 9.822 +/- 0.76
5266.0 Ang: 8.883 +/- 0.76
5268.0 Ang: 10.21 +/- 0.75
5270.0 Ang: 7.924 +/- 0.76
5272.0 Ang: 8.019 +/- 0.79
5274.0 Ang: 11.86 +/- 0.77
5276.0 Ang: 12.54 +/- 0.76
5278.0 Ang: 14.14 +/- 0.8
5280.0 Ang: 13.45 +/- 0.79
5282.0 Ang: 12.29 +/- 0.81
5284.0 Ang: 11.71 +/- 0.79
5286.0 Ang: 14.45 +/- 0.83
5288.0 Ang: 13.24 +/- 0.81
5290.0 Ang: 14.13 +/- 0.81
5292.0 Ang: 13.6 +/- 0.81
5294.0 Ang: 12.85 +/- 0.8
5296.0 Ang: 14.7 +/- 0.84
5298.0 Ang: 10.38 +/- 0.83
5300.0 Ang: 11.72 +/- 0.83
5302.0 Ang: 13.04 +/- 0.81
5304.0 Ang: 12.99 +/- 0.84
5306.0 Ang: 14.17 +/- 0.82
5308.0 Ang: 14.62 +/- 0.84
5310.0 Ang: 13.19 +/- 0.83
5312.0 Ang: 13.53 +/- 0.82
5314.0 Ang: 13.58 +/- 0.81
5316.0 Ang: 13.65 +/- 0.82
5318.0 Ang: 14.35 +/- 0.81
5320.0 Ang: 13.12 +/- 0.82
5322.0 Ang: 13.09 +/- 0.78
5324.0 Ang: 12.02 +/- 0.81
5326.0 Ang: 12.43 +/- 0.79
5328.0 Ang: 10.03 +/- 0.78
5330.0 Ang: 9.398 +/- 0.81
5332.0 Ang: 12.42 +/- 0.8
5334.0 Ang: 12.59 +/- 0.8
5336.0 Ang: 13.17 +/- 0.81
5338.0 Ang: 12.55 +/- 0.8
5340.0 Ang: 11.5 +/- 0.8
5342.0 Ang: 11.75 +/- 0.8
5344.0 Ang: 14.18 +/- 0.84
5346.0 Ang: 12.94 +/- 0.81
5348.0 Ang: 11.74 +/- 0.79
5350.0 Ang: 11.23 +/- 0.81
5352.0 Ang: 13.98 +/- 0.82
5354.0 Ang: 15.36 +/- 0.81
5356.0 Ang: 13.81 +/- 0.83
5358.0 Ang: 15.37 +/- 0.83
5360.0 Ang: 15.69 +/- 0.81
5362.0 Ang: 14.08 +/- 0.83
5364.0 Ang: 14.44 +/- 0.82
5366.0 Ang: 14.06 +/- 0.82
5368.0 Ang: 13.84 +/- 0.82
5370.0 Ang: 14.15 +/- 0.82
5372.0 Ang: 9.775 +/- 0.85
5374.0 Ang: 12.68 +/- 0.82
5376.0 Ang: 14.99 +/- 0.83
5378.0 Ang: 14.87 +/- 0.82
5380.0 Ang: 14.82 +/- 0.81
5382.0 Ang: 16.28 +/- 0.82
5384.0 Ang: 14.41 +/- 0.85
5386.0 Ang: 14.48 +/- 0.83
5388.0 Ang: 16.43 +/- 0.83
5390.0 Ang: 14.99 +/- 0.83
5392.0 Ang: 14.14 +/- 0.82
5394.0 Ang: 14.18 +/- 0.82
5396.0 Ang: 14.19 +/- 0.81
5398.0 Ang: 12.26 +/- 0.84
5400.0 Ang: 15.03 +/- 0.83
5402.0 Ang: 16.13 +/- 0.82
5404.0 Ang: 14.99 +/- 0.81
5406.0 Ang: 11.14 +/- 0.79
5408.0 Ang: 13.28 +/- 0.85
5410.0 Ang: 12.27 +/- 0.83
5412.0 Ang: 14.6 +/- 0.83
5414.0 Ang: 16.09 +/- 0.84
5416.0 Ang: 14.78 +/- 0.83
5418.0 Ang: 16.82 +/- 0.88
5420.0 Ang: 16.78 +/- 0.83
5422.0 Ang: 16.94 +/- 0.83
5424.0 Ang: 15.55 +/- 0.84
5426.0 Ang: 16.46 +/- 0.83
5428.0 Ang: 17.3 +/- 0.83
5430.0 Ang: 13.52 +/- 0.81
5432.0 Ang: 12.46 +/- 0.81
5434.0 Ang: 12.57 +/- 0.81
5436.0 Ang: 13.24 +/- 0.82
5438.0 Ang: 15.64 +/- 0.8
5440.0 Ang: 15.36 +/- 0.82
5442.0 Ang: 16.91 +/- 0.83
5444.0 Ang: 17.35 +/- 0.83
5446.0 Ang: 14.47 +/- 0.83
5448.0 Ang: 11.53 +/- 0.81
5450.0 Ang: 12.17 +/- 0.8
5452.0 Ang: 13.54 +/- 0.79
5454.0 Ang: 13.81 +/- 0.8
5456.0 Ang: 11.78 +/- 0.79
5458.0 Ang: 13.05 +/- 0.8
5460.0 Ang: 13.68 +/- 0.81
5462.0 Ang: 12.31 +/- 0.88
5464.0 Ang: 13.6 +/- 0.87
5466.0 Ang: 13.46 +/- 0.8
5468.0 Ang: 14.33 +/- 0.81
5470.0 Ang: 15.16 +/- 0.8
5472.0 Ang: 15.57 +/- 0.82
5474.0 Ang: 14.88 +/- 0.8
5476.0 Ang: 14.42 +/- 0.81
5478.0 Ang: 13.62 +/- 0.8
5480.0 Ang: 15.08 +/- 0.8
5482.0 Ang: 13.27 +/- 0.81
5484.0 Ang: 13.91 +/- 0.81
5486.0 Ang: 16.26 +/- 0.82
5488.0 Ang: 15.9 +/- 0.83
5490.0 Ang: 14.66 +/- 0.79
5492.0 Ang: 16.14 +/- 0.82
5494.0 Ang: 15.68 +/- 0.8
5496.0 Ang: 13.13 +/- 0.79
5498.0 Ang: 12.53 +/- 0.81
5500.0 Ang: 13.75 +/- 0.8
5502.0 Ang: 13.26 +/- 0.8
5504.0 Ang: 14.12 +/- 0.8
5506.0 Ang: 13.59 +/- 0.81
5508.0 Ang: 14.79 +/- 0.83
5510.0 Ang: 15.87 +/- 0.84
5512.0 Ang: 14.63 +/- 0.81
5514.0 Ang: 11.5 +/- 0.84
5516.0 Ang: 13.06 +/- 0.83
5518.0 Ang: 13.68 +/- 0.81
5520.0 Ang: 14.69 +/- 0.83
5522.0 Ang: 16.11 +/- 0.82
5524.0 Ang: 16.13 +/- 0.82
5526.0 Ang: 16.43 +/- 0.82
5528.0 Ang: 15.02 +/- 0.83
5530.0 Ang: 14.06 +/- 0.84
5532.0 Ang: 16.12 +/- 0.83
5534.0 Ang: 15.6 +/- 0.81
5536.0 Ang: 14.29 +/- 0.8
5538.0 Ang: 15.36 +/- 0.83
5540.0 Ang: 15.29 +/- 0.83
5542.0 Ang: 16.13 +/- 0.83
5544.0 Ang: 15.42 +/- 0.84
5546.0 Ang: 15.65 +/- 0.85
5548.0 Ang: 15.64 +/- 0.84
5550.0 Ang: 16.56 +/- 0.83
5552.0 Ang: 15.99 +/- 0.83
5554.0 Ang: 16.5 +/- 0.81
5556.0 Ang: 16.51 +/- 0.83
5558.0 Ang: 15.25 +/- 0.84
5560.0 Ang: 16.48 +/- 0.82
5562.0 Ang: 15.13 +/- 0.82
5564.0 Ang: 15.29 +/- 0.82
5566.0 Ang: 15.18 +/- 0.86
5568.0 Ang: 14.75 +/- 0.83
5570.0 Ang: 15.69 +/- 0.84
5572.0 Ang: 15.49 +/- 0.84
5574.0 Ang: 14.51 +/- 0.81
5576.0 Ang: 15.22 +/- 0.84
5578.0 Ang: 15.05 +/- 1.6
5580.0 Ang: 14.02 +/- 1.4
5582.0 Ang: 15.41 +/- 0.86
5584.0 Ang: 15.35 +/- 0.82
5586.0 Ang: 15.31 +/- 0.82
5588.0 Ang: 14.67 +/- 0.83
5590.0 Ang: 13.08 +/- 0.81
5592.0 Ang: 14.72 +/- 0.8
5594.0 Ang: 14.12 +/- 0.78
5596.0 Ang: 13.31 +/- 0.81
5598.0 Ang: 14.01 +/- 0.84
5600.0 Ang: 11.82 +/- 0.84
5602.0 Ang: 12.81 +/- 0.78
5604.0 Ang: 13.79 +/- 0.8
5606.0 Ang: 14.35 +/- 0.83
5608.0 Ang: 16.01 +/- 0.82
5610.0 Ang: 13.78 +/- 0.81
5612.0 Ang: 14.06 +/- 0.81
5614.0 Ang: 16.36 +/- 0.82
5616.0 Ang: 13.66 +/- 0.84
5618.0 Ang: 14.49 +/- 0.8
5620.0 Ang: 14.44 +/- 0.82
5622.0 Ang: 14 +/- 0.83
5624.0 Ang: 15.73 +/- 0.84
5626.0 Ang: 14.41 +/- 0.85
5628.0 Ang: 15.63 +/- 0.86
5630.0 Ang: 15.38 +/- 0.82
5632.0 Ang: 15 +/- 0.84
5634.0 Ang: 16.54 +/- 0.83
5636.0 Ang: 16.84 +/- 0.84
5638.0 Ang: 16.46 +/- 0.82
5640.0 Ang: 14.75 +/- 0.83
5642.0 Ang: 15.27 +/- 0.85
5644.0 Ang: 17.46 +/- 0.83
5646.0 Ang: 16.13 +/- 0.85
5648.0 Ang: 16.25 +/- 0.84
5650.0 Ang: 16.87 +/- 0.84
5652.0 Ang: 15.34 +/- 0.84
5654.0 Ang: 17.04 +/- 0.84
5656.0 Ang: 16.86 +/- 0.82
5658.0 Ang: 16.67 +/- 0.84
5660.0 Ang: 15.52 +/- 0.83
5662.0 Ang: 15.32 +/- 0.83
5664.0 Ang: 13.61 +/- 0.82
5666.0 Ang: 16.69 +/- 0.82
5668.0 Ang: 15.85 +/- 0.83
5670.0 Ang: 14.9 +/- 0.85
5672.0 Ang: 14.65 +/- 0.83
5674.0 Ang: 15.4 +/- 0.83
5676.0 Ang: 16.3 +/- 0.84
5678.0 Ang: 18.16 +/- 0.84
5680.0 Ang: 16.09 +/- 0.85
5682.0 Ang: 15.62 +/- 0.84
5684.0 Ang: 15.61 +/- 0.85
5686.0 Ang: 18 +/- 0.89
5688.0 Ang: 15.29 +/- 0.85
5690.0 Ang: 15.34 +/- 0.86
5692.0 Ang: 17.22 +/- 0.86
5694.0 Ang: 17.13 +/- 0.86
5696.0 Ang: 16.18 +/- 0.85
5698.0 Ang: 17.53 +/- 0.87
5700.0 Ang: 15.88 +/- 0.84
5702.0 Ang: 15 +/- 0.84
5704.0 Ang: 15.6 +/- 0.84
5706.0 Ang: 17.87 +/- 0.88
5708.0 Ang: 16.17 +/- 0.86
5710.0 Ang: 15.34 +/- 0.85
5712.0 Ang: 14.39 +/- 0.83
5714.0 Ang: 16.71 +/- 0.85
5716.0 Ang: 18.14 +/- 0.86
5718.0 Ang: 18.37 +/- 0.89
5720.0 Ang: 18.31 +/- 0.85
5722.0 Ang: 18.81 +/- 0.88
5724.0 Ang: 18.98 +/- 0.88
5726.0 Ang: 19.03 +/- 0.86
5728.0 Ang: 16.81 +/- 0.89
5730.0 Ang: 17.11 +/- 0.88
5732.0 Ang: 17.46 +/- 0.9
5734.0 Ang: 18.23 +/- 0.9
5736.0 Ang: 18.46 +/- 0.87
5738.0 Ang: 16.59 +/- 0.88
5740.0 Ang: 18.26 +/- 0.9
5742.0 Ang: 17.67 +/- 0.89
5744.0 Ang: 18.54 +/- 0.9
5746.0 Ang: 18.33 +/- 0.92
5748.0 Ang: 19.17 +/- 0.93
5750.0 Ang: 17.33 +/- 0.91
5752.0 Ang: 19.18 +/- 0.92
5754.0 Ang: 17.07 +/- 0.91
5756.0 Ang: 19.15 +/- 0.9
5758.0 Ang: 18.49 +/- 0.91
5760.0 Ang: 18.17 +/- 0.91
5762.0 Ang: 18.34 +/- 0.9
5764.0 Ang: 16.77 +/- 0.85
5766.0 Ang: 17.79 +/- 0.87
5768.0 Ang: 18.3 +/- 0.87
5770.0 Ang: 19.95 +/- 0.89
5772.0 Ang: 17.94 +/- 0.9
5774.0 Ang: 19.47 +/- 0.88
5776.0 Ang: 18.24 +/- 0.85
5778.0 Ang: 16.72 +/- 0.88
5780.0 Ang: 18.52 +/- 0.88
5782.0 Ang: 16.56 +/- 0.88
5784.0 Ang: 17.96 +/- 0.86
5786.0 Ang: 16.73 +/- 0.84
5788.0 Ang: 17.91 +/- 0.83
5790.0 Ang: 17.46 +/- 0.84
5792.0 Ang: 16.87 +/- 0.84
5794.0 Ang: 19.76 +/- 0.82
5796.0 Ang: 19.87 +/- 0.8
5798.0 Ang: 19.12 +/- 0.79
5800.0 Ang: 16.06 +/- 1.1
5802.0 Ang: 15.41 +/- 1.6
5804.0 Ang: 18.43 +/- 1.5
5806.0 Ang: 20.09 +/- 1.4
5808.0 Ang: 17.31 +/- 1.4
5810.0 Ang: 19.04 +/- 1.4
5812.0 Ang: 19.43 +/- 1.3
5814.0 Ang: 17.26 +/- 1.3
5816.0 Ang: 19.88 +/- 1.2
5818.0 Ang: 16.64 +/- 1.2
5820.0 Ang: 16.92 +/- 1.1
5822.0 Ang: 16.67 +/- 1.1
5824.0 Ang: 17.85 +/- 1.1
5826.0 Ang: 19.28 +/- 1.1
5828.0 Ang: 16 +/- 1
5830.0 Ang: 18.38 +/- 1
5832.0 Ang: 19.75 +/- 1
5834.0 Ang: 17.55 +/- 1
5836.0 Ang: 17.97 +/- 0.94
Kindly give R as 0.06 mag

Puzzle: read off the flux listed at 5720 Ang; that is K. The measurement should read 18.31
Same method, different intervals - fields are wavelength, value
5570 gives 15.69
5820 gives 16.92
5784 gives 17.96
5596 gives 13.31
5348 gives 11.74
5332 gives 12.42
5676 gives 16.3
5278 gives 14.14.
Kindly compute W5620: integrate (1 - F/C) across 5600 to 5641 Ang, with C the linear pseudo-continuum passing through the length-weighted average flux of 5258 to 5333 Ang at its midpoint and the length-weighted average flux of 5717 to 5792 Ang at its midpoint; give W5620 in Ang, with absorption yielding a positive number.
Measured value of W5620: 3.82 Ang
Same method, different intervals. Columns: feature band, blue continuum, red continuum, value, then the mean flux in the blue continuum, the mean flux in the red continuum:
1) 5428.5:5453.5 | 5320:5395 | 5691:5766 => 0.4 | 13.5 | 17.5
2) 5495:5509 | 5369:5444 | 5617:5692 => 1.4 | 14.6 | 15.8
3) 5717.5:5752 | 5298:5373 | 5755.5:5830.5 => -1.5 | 13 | 18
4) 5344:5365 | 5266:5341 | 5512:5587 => -1.4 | 12.5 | 15.2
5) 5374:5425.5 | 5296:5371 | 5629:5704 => -4.1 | 13.1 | 16.1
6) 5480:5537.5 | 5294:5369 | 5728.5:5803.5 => 1.9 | 13.1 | 18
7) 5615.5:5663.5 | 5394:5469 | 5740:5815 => 2.7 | 14.3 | 18.1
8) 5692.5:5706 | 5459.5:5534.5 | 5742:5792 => 0.6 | 14.5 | 18.1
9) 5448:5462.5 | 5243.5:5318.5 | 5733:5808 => 1.5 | 12.3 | 18.1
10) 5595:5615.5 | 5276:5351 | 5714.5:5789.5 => 2.9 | 12.8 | 18.1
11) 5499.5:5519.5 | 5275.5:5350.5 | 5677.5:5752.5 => 1.5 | 12.8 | 17.2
